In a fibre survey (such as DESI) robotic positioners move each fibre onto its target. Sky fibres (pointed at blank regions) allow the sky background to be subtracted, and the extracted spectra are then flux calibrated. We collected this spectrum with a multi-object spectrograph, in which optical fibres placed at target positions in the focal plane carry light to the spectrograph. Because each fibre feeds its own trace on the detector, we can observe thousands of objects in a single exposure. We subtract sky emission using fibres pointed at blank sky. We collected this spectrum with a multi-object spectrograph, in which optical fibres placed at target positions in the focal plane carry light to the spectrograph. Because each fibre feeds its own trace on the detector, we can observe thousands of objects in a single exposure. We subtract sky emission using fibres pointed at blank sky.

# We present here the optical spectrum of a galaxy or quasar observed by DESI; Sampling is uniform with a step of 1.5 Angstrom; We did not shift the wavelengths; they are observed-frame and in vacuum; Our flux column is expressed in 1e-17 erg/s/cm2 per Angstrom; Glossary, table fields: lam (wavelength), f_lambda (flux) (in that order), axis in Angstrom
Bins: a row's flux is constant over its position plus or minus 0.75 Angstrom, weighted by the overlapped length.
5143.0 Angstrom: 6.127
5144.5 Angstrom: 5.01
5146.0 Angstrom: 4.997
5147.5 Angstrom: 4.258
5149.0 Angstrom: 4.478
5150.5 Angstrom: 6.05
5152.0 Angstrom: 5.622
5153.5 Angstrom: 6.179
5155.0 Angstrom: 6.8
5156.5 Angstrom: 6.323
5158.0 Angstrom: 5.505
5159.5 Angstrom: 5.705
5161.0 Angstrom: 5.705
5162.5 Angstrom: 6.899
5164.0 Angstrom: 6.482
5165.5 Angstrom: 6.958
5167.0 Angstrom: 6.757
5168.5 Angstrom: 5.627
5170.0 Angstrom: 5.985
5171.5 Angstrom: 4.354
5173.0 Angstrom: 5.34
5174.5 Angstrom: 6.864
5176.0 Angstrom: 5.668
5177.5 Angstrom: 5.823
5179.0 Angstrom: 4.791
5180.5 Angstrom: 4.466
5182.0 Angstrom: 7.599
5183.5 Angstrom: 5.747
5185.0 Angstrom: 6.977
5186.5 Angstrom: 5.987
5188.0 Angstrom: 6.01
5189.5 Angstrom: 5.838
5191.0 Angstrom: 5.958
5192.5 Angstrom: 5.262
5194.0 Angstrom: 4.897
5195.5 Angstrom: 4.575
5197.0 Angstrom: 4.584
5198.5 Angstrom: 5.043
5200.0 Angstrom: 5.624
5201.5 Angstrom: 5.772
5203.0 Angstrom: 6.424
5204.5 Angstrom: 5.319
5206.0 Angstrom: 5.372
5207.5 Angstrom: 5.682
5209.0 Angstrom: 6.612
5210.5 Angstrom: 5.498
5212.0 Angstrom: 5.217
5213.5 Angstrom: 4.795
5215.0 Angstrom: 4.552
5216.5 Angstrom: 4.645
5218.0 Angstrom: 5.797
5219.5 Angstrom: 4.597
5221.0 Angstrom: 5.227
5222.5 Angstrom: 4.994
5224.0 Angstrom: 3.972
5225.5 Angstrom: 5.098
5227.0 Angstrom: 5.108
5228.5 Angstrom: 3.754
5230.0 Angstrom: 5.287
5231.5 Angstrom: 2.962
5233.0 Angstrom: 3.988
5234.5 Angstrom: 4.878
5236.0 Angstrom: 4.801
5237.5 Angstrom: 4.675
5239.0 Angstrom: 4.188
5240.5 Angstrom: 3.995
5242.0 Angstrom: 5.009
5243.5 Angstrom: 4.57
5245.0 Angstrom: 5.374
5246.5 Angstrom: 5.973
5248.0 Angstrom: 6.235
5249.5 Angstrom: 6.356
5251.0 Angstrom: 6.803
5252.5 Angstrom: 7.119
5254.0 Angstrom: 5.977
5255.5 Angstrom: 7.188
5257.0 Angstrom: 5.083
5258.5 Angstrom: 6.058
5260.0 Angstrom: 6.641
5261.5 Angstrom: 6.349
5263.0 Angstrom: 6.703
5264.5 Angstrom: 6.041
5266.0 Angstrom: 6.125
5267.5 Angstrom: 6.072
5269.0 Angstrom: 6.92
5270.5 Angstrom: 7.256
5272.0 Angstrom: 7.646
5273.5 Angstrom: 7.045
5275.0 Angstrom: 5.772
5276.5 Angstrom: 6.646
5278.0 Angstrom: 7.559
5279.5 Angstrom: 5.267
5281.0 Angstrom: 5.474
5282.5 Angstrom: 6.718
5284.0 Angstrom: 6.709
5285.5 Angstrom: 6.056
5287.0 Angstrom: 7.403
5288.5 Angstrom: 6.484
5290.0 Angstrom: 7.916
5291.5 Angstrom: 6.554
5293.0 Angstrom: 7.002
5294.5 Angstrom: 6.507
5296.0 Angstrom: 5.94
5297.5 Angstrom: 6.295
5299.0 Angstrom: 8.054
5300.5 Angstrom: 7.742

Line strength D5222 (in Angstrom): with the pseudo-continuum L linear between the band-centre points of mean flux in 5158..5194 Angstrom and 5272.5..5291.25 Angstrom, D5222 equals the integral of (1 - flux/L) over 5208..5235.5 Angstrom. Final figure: 6.1 Angstrom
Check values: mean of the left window 5.92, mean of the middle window 4.84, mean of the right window 6.6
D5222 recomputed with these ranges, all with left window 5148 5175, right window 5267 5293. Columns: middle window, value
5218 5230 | 2.9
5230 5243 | 4.1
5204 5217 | 2.0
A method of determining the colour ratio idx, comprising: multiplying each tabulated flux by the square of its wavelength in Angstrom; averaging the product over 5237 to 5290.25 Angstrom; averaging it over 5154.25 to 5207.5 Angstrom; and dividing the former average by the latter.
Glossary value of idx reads 1.1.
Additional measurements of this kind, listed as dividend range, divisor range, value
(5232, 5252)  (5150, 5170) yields 0.86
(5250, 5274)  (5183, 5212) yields 1.19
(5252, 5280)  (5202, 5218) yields 1.22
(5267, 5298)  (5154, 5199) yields 1.19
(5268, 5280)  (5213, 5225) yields 1.43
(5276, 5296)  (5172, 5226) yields 1.25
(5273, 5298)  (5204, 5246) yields 1.38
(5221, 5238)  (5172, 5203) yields 0.82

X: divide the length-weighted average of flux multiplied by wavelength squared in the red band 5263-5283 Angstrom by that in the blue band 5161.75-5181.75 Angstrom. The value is 1.15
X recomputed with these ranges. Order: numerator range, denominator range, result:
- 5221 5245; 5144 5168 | 0.80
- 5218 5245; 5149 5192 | 0.79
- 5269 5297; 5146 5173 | 1.20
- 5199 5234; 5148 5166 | 0.86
